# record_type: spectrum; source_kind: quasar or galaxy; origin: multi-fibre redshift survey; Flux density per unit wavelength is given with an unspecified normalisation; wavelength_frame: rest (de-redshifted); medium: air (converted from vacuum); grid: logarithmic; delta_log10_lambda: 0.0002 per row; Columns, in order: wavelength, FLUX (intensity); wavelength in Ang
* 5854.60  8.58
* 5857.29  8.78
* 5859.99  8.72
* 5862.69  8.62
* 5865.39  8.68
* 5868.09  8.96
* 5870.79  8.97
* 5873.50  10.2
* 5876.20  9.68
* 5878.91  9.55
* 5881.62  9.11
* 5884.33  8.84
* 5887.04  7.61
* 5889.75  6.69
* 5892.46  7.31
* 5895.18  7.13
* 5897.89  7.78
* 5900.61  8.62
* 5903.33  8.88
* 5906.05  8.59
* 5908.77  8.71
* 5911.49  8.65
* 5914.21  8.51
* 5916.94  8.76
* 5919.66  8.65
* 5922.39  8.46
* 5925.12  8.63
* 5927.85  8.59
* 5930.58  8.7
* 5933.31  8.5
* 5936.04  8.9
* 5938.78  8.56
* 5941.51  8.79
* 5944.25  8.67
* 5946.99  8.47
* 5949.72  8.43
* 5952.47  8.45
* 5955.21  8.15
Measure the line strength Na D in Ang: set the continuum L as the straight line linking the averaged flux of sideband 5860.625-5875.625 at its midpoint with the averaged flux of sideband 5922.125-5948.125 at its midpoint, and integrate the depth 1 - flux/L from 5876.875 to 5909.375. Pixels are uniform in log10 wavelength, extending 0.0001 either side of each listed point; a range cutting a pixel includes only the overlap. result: 2.45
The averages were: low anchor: 9.1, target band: 8.25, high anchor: 8.63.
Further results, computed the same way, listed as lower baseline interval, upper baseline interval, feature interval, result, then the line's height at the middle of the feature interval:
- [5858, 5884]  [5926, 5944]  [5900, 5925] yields 0.5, 8.84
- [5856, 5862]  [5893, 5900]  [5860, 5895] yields -2.0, 8.15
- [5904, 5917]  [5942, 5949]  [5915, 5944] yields -0.1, 8.61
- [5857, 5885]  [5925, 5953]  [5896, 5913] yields 0.7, 8.87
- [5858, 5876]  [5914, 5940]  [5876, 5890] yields 0.5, 8.94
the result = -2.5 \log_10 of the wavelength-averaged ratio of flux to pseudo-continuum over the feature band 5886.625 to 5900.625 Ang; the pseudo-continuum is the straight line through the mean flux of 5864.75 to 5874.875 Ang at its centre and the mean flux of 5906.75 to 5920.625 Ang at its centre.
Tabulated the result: 0.20 mag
